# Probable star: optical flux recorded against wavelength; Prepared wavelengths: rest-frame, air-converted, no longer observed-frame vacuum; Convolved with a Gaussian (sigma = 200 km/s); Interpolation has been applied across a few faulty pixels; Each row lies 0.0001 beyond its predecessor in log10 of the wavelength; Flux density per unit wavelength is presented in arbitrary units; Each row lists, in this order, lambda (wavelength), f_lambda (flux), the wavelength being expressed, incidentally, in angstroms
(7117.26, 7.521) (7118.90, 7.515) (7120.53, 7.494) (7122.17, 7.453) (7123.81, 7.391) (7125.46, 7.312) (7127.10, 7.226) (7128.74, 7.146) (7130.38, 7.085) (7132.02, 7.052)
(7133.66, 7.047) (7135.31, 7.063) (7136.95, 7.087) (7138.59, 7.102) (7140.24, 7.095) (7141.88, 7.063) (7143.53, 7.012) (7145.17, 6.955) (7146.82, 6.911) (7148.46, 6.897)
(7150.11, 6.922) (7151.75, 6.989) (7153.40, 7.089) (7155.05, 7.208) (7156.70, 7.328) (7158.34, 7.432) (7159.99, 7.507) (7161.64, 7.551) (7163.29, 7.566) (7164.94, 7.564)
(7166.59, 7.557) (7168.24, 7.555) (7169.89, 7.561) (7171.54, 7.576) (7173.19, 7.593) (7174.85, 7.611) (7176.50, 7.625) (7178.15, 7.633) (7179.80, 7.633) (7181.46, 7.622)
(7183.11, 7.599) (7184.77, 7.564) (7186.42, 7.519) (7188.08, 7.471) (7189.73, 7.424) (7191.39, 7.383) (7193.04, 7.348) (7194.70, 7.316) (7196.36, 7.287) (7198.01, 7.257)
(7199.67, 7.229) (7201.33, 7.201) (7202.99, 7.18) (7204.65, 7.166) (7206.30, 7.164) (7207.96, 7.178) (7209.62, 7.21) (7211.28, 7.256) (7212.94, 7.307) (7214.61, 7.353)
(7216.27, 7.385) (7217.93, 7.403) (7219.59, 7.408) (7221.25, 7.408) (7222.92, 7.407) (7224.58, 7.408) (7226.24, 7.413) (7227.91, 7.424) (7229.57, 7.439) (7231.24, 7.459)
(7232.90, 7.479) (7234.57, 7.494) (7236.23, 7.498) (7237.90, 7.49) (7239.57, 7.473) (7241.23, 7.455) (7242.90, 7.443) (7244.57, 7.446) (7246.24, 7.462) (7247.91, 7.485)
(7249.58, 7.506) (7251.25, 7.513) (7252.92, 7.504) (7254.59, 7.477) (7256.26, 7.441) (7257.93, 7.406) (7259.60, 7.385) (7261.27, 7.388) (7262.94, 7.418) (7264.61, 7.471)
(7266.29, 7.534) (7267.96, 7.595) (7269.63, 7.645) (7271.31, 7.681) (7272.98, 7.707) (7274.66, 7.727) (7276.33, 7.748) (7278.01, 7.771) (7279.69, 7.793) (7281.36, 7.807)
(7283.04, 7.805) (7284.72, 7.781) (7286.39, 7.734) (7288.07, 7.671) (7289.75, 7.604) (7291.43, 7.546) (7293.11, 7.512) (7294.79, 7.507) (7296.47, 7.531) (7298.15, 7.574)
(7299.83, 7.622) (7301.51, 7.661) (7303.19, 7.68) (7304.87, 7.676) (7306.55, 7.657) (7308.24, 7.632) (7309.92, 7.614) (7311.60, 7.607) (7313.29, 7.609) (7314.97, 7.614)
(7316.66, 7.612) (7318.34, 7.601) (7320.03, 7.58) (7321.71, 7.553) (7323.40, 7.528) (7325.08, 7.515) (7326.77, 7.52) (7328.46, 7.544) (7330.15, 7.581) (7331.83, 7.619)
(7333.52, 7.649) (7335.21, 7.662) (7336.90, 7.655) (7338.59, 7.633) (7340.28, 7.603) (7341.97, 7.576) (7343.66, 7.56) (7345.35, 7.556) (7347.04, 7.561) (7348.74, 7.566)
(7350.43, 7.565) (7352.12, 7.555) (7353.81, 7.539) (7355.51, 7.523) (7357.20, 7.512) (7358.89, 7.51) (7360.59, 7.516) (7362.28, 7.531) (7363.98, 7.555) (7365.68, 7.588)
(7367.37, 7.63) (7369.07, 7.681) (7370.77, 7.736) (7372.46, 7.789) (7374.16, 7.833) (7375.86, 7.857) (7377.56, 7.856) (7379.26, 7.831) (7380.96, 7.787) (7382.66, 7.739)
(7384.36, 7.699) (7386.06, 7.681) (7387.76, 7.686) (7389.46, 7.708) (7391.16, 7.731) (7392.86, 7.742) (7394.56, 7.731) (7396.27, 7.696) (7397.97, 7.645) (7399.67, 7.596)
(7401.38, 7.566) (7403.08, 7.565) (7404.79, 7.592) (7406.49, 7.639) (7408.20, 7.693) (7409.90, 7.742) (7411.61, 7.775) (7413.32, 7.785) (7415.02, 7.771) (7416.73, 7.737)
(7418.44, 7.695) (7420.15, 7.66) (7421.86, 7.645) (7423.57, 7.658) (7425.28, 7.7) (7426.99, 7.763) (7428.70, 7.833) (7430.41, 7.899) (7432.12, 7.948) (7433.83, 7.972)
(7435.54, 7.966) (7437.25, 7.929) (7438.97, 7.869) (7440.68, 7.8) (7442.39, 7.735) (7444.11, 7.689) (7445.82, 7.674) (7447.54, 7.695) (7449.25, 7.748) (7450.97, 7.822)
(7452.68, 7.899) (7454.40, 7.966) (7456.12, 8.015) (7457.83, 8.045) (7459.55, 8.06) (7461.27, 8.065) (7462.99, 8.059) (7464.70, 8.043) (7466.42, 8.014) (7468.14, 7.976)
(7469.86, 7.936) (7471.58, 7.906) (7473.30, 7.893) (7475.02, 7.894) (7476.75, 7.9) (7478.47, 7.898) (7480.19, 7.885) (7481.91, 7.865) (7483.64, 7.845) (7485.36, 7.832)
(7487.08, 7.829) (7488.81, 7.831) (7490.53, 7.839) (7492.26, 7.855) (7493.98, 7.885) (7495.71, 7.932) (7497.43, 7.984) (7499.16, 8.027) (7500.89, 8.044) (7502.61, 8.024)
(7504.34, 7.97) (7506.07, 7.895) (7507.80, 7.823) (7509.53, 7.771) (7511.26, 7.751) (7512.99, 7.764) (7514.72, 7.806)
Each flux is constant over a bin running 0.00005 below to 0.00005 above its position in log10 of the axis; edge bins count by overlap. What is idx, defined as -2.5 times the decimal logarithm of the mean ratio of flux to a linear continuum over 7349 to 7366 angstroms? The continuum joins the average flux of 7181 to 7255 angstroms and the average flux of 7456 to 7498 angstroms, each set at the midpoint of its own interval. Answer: 0.02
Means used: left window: 7.4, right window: 7.93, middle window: 7.54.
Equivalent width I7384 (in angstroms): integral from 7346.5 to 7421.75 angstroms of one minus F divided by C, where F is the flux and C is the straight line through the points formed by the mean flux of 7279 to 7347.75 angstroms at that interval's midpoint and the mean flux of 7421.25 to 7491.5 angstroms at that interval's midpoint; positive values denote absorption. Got 0.7 angstroms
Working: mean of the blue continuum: 7.62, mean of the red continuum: 7.87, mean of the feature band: 7.67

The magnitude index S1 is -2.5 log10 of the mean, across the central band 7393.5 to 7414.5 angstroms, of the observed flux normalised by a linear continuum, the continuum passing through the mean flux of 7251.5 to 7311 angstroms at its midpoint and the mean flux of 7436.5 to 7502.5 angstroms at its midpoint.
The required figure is 0.02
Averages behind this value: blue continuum 7.61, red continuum 7.9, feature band 7.67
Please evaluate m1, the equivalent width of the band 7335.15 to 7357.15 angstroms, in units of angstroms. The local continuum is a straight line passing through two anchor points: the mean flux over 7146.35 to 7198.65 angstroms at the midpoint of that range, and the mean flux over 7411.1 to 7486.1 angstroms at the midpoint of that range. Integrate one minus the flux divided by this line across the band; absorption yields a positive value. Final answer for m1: 0.3 angstroms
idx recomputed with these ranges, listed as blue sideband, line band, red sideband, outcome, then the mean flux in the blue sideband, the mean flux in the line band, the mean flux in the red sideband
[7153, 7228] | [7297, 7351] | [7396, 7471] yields 0.00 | 7.41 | 7.6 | 7.81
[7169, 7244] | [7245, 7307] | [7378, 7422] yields -0.01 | 7.42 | 7.59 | 7.7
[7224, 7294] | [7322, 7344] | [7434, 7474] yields 0.01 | 7.55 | 7.59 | 7.91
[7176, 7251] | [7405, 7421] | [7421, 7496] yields 0.01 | 7.41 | 7.72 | 7.87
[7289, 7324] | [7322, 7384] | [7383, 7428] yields 0.00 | 7.6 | 7.62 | 7.69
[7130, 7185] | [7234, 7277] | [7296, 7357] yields -0.01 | 7.31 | 7.52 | 7.59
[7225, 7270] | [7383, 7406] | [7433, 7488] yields 0.01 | 7.47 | 7.67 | 7.9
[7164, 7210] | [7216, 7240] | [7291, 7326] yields 0.01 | 7.43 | 7.44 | 7.59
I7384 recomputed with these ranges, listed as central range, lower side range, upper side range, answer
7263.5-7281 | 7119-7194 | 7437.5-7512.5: -0.3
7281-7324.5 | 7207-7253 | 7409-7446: -0.4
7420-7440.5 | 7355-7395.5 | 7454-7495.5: 0.0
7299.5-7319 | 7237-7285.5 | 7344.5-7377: -0.1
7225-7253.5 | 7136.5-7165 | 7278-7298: 0.1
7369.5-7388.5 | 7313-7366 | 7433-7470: -0.2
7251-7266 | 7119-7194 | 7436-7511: 0.1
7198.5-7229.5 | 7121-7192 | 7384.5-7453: 0.5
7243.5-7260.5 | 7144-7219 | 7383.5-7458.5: 0.0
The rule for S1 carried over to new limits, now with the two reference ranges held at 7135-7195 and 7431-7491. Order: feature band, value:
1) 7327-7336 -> 0.01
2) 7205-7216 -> 0.03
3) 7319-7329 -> 0.02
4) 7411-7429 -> 0.01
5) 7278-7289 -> -0.03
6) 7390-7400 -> 0.01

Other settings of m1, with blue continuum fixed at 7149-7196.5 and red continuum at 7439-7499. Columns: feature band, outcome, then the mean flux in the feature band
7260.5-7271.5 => 0.1 angstroms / 7.52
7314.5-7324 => 0.1 angstroms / 7.58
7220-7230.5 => 0.2 angstroms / 7.41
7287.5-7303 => 0.1 angstroms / 7.58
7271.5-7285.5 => -0.3 angstroms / 7.76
